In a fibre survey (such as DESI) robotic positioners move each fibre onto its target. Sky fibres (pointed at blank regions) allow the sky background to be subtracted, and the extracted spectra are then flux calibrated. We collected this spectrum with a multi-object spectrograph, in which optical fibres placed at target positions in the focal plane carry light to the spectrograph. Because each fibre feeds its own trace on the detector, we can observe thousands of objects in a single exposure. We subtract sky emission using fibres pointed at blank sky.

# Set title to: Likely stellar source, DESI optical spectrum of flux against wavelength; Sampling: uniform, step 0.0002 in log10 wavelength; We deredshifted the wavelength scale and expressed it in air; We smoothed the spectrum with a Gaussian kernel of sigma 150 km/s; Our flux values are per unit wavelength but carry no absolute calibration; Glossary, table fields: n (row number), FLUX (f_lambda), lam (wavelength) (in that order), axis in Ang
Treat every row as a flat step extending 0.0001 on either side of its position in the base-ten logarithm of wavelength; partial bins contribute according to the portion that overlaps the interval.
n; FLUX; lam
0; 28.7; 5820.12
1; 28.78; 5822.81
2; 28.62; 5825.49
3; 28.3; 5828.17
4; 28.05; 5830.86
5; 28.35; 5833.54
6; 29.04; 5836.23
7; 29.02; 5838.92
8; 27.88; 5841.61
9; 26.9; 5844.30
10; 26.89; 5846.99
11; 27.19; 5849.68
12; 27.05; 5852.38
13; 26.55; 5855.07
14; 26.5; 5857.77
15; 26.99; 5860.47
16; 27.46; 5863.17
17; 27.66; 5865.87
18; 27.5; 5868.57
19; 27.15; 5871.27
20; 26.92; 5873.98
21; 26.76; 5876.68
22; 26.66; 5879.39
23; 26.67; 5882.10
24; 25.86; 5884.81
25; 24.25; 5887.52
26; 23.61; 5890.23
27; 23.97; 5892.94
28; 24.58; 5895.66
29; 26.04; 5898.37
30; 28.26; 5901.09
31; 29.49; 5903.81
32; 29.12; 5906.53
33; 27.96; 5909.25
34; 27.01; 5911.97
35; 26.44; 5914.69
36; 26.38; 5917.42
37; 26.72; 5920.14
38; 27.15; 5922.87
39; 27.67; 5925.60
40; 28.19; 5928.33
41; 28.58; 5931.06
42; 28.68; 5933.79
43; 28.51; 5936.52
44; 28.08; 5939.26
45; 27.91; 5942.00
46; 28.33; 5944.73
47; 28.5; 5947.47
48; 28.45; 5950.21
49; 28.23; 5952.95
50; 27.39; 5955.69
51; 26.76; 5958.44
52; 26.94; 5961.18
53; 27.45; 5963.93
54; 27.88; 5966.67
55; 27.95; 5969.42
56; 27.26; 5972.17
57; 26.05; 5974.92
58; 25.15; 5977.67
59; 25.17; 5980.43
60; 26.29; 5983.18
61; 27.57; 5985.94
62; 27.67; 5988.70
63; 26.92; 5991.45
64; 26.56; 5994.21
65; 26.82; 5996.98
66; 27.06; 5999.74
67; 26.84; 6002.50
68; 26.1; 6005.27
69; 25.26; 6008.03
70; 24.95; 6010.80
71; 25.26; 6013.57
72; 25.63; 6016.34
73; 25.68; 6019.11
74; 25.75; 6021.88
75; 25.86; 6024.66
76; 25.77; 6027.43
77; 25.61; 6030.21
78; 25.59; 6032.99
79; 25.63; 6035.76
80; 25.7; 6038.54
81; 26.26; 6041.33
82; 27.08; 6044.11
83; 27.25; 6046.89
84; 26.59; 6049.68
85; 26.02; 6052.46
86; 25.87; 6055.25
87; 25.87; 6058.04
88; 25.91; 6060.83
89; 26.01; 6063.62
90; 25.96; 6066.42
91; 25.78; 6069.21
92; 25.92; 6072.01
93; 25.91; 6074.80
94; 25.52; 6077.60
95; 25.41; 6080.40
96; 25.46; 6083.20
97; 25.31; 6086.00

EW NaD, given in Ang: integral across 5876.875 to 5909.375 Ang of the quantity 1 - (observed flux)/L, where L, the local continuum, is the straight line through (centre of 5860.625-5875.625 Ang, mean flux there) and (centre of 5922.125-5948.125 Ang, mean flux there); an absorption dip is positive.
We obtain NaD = 1.5 Ang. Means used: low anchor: 27.3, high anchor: 28.2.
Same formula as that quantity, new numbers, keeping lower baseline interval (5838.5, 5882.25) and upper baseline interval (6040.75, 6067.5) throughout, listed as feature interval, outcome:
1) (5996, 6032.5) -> 0.8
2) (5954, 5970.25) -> -0.4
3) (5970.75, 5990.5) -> 0.1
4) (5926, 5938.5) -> -0.7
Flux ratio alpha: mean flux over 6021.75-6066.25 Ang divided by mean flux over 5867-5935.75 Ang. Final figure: 1.0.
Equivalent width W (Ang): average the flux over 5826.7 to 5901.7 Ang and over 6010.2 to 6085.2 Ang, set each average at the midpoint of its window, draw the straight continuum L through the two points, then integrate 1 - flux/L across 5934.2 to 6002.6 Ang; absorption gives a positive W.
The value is -2.61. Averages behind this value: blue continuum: 26.8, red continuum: 25.9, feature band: 27.3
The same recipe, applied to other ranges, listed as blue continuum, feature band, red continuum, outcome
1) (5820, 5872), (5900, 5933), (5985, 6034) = -0.9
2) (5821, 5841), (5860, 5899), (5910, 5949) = 2.8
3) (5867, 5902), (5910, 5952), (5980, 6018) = -2.7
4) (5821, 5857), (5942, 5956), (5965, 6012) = -0.7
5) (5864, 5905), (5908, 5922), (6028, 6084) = -0.3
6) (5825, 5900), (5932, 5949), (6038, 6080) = -1.1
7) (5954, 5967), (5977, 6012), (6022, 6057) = 0.5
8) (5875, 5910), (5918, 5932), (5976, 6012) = -0.6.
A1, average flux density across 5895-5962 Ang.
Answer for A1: 27.7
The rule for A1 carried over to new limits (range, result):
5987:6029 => 26.1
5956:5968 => 27.3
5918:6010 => 27.3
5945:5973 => 27.7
